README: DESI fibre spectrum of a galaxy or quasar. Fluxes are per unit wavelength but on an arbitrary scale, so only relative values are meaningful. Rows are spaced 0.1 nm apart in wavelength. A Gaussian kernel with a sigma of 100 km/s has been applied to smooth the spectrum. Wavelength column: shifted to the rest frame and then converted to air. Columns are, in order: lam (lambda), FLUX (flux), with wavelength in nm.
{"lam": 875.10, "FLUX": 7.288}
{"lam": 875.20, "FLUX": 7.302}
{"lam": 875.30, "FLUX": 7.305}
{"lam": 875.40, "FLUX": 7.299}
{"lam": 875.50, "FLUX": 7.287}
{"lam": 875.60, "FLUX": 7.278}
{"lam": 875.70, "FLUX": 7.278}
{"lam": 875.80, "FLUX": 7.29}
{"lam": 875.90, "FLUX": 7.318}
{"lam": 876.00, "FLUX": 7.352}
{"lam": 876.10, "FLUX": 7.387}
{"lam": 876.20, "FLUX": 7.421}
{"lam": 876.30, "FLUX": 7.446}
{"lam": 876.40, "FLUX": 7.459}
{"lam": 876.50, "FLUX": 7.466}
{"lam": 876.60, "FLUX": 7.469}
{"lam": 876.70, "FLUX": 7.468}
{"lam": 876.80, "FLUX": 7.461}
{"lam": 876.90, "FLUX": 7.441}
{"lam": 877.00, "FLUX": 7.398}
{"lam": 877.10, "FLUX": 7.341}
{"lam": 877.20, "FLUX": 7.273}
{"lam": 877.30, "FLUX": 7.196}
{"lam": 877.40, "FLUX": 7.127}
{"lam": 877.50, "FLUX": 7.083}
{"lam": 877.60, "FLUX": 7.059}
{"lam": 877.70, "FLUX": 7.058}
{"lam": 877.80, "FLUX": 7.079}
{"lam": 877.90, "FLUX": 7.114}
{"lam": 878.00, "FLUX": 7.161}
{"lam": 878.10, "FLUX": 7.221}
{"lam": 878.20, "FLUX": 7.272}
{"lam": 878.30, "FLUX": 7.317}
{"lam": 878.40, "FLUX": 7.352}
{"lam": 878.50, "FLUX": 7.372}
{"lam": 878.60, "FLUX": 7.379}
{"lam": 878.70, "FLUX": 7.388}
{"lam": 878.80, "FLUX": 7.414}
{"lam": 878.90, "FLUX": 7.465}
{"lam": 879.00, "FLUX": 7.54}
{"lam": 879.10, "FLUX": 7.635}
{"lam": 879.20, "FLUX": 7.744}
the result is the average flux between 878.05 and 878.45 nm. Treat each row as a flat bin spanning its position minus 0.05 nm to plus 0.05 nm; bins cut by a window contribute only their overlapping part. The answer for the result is 7.29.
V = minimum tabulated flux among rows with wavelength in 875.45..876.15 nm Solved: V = 7.278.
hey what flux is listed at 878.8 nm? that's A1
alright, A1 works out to 7.414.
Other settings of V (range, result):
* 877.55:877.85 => 7.058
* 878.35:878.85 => 7.352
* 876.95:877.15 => 7.341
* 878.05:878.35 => 7.221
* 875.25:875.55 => 7.287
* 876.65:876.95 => 7.441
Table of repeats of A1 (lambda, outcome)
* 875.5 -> 7.287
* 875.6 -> 7.278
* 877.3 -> 7.196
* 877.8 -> 7.079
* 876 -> 7.352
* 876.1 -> 7.387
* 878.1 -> 7.221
